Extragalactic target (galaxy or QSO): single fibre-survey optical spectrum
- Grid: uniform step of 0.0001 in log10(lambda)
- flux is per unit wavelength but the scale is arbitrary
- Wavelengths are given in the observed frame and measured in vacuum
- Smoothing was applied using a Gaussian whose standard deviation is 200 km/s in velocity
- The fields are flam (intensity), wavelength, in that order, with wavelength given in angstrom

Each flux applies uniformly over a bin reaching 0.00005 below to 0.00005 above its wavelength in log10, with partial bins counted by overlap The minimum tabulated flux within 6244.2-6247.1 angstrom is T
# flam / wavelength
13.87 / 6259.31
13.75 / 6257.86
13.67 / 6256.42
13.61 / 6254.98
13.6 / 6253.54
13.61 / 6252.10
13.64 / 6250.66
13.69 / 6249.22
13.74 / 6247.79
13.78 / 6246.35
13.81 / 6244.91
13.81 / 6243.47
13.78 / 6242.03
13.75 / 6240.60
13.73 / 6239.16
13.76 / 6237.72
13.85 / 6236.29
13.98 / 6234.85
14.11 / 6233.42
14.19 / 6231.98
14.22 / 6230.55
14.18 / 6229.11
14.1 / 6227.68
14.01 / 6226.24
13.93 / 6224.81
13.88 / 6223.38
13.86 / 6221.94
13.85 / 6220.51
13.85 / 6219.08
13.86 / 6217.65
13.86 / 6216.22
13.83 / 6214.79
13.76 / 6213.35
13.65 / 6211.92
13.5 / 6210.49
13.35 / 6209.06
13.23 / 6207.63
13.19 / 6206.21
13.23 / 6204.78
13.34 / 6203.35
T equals 13.78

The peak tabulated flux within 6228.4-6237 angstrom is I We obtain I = 14.22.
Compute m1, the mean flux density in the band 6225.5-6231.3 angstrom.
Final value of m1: 14.1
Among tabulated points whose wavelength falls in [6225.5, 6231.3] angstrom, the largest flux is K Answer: 14.22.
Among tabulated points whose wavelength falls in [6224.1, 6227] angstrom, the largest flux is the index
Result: 14.01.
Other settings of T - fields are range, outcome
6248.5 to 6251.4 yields 13.64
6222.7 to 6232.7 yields 13.88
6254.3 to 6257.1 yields 13.61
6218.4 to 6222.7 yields 13.85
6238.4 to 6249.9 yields 13.69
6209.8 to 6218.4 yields 13.5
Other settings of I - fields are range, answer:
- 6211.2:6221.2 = 13.86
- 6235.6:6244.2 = 13.85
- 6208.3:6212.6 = 13.65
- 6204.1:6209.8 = 13.35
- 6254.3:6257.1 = 13.67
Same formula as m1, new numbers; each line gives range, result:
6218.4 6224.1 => 13.9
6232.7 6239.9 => 13.9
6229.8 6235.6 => 14.1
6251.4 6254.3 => 13.6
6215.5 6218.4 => 13.9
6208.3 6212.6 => 13.5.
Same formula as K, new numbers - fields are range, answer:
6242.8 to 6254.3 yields 13.81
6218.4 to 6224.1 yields 13.88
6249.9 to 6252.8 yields 13.64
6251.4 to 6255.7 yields 13.61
